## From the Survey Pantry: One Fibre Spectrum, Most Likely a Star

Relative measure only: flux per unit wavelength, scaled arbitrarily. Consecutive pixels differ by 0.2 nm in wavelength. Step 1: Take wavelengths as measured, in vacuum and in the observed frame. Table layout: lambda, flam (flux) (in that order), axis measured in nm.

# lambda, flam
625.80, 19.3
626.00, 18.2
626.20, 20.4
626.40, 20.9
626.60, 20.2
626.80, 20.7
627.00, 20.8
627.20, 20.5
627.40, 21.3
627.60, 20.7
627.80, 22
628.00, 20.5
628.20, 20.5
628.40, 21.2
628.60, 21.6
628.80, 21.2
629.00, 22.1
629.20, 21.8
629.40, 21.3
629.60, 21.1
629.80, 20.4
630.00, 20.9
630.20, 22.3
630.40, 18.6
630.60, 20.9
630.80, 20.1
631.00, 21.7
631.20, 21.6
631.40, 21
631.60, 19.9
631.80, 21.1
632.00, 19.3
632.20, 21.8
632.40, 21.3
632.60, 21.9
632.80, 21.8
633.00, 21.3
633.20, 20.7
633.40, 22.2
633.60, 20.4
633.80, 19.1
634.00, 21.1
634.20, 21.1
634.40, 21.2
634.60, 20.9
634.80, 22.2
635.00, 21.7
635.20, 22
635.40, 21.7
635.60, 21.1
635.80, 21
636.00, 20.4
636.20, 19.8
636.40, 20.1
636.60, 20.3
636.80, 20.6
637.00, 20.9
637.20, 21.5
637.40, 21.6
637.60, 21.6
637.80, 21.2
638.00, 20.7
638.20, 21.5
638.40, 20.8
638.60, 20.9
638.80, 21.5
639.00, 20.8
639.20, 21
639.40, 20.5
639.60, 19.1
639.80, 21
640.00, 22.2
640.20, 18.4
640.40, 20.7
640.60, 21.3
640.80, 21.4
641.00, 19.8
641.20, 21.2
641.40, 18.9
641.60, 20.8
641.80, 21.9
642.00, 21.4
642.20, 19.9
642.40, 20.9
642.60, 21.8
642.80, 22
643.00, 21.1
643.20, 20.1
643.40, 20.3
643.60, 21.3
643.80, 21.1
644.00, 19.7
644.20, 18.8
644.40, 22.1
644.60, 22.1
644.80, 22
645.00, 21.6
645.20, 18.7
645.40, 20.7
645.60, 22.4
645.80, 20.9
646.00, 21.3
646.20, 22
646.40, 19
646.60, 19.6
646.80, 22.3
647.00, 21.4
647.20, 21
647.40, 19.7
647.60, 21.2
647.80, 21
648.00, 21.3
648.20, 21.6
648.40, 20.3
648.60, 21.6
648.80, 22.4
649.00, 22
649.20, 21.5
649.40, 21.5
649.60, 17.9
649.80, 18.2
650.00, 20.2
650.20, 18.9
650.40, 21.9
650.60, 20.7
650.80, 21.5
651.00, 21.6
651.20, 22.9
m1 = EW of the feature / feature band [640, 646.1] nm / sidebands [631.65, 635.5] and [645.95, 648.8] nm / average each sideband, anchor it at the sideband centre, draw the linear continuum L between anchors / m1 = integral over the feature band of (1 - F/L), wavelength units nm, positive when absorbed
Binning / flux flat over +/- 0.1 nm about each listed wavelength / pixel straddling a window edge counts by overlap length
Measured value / 0.06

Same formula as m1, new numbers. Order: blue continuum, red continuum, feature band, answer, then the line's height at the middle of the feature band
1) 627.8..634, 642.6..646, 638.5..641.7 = 0.06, 21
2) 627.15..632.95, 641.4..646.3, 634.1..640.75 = 0.02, 21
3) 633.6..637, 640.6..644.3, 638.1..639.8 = 0.00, 20.8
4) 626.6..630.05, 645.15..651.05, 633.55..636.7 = 0.01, 21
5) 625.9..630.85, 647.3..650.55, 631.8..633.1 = -0.03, 20.8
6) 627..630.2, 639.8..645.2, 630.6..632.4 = 0.02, 21.1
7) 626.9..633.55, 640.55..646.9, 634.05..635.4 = -0.03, 21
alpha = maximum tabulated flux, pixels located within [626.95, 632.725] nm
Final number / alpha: 22.3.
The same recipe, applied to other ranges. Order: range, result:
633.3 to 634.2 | 22.2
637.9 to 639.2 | 21.5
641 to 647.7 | 22.4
